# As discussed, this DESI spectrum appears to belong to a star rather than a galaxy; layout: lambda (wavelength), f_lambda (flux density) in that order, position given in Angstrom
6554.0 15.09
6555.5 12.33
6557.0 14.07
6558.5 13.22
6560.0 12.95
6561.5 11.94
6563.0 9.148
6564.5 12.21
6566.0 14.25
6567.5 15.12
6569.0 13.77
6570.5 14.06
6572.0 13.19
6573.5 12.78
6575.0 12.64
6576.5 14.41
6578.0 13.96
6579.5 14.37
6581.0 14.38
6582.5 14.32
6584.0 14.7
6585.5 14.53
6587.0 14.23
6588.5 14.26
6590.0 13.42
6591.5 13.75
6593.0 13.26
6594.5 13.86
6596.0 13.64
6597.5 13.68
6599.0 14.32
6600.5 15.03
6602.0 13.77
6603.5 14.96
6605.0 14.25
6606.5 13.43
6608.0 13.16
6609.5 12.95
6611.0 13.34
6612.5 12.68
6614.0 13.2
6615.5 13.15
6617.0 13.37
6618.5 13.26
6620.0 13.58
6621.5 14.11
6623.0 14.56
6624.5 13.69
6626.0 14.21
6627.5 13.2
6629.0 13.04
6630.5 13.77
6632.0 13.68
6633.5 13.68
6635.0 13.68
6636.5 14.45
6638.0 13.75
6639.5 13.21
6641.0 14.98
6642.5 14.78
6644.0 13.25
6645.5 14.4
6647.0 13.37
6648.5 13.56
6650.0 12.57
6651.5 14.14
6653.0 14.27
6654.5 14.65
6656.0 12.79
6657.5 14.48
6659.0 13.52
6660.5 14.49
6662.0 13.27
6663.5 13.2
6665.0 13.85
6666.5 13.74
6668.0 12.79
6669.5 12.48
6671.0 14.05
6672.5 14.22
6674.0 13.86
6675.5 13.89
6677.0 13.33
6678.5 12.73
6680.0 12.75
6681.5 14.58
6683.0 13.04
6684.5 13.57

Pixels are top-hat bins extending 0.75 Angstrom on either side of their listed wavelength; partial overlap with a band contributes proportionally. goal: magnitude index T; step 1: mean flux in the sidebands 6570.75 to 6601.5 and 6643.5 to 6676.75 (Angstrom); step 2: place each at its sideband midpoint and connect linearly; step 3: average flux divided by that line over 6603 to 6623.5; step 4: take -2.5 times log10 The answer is 0.02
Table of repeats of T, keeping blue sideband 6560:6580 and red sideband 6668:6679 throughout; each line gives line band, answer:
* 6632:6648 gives -0.044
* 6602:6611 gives -0.034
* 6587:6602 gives -0.053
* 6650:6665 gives -0.029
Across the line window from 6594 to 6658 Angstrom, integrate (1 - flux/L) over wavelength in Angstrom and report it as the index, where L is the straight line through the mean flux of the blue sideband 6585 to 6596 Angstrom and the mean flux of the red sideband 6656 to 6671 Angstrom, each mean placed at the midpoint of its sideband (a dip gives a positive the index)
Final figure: -0.3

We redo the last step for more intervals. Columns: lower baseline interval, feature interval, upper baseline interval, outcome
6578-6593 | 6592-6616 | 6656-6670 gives 0.6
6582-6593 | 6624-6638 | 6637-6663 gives 0.2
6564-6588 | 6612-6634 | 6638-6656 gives 0.5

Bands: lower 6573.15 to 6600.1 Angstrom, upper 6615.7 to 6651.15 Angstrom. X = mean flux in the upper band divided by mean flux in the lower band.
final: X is 0.99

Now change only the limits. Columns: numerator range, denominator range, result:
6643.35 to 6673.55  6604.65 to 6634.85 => 1.01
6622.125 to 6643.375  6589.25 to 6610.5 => 1.01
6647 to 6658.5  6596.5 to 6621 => 1.01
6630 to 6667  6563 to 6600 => 1.00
